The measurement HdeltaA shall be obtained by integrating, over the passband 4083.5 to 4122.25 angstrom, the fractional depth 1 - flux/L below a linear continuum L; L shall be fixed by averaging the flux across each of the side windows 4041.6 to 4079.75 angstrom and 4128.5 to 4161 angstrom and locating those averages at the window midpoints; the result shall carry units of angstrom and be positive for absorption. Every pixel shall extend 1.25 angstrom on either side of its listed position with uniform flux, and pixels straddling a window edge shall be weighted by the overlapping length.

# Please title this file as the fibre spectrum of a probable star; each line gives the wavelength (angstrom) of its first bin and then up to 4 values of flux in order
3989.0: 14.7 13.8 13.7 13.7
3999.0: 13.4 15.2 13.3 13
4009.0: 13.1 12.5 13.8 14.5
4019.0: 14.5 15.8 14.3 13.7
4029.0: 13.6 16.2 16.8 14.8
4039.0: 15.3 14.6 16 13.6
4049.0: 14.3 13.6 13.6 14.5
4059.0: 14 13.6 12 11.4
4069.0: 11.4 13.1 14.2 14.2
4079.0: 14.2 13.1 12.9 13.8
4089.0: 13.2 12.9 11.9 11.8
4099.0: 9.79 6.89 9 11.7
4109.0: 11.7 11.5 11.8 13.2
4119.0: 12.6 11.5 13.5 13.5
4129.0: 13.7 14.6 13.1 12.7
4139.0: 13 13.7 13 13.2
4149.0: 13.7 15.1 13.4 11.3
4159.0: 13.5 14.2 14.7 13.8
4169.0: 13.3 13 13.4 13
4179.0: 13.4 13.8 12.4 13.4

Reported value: 5.4 angstrom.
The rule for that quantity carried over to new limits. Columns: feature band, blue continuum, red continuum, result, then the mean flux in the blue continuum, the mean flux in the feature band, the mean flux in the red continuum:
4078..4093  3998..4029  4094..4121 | -2.0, 13.9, 13.3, 11.1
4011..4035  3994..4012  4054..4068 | -2.2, 13.5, 14.6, 13.1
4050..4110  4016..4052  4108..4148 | 6.3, 14.8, 12.4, 12.9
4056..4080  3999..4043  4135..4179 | 1.4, 14.4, 13.2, 13.4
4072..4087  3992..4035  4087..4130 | -1.4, 14.2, 13.7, 11.8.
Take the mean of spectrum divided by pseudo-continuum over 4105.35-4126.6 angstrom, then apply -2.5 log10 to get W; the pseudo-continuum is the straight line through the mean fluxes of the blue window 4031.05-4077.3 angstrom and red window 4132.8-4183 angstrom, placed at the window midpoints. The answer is 0.12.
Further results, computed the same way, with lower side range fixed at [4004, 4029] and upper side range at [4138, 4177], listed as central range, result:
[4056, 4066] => 0.04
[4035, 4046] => -0.10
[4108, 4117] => 0.14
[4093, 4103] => 0.33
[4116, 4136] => 0.03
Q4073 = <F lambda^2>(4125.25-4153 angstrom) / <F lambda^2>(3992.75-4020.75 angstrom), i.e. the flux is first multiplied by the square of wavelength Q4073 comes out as 1.05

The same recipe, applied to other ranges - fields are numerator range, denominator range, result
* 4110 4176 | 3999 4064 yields 0.98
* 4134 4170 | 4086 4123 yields 1.20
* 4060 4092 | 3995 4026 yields 0.97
